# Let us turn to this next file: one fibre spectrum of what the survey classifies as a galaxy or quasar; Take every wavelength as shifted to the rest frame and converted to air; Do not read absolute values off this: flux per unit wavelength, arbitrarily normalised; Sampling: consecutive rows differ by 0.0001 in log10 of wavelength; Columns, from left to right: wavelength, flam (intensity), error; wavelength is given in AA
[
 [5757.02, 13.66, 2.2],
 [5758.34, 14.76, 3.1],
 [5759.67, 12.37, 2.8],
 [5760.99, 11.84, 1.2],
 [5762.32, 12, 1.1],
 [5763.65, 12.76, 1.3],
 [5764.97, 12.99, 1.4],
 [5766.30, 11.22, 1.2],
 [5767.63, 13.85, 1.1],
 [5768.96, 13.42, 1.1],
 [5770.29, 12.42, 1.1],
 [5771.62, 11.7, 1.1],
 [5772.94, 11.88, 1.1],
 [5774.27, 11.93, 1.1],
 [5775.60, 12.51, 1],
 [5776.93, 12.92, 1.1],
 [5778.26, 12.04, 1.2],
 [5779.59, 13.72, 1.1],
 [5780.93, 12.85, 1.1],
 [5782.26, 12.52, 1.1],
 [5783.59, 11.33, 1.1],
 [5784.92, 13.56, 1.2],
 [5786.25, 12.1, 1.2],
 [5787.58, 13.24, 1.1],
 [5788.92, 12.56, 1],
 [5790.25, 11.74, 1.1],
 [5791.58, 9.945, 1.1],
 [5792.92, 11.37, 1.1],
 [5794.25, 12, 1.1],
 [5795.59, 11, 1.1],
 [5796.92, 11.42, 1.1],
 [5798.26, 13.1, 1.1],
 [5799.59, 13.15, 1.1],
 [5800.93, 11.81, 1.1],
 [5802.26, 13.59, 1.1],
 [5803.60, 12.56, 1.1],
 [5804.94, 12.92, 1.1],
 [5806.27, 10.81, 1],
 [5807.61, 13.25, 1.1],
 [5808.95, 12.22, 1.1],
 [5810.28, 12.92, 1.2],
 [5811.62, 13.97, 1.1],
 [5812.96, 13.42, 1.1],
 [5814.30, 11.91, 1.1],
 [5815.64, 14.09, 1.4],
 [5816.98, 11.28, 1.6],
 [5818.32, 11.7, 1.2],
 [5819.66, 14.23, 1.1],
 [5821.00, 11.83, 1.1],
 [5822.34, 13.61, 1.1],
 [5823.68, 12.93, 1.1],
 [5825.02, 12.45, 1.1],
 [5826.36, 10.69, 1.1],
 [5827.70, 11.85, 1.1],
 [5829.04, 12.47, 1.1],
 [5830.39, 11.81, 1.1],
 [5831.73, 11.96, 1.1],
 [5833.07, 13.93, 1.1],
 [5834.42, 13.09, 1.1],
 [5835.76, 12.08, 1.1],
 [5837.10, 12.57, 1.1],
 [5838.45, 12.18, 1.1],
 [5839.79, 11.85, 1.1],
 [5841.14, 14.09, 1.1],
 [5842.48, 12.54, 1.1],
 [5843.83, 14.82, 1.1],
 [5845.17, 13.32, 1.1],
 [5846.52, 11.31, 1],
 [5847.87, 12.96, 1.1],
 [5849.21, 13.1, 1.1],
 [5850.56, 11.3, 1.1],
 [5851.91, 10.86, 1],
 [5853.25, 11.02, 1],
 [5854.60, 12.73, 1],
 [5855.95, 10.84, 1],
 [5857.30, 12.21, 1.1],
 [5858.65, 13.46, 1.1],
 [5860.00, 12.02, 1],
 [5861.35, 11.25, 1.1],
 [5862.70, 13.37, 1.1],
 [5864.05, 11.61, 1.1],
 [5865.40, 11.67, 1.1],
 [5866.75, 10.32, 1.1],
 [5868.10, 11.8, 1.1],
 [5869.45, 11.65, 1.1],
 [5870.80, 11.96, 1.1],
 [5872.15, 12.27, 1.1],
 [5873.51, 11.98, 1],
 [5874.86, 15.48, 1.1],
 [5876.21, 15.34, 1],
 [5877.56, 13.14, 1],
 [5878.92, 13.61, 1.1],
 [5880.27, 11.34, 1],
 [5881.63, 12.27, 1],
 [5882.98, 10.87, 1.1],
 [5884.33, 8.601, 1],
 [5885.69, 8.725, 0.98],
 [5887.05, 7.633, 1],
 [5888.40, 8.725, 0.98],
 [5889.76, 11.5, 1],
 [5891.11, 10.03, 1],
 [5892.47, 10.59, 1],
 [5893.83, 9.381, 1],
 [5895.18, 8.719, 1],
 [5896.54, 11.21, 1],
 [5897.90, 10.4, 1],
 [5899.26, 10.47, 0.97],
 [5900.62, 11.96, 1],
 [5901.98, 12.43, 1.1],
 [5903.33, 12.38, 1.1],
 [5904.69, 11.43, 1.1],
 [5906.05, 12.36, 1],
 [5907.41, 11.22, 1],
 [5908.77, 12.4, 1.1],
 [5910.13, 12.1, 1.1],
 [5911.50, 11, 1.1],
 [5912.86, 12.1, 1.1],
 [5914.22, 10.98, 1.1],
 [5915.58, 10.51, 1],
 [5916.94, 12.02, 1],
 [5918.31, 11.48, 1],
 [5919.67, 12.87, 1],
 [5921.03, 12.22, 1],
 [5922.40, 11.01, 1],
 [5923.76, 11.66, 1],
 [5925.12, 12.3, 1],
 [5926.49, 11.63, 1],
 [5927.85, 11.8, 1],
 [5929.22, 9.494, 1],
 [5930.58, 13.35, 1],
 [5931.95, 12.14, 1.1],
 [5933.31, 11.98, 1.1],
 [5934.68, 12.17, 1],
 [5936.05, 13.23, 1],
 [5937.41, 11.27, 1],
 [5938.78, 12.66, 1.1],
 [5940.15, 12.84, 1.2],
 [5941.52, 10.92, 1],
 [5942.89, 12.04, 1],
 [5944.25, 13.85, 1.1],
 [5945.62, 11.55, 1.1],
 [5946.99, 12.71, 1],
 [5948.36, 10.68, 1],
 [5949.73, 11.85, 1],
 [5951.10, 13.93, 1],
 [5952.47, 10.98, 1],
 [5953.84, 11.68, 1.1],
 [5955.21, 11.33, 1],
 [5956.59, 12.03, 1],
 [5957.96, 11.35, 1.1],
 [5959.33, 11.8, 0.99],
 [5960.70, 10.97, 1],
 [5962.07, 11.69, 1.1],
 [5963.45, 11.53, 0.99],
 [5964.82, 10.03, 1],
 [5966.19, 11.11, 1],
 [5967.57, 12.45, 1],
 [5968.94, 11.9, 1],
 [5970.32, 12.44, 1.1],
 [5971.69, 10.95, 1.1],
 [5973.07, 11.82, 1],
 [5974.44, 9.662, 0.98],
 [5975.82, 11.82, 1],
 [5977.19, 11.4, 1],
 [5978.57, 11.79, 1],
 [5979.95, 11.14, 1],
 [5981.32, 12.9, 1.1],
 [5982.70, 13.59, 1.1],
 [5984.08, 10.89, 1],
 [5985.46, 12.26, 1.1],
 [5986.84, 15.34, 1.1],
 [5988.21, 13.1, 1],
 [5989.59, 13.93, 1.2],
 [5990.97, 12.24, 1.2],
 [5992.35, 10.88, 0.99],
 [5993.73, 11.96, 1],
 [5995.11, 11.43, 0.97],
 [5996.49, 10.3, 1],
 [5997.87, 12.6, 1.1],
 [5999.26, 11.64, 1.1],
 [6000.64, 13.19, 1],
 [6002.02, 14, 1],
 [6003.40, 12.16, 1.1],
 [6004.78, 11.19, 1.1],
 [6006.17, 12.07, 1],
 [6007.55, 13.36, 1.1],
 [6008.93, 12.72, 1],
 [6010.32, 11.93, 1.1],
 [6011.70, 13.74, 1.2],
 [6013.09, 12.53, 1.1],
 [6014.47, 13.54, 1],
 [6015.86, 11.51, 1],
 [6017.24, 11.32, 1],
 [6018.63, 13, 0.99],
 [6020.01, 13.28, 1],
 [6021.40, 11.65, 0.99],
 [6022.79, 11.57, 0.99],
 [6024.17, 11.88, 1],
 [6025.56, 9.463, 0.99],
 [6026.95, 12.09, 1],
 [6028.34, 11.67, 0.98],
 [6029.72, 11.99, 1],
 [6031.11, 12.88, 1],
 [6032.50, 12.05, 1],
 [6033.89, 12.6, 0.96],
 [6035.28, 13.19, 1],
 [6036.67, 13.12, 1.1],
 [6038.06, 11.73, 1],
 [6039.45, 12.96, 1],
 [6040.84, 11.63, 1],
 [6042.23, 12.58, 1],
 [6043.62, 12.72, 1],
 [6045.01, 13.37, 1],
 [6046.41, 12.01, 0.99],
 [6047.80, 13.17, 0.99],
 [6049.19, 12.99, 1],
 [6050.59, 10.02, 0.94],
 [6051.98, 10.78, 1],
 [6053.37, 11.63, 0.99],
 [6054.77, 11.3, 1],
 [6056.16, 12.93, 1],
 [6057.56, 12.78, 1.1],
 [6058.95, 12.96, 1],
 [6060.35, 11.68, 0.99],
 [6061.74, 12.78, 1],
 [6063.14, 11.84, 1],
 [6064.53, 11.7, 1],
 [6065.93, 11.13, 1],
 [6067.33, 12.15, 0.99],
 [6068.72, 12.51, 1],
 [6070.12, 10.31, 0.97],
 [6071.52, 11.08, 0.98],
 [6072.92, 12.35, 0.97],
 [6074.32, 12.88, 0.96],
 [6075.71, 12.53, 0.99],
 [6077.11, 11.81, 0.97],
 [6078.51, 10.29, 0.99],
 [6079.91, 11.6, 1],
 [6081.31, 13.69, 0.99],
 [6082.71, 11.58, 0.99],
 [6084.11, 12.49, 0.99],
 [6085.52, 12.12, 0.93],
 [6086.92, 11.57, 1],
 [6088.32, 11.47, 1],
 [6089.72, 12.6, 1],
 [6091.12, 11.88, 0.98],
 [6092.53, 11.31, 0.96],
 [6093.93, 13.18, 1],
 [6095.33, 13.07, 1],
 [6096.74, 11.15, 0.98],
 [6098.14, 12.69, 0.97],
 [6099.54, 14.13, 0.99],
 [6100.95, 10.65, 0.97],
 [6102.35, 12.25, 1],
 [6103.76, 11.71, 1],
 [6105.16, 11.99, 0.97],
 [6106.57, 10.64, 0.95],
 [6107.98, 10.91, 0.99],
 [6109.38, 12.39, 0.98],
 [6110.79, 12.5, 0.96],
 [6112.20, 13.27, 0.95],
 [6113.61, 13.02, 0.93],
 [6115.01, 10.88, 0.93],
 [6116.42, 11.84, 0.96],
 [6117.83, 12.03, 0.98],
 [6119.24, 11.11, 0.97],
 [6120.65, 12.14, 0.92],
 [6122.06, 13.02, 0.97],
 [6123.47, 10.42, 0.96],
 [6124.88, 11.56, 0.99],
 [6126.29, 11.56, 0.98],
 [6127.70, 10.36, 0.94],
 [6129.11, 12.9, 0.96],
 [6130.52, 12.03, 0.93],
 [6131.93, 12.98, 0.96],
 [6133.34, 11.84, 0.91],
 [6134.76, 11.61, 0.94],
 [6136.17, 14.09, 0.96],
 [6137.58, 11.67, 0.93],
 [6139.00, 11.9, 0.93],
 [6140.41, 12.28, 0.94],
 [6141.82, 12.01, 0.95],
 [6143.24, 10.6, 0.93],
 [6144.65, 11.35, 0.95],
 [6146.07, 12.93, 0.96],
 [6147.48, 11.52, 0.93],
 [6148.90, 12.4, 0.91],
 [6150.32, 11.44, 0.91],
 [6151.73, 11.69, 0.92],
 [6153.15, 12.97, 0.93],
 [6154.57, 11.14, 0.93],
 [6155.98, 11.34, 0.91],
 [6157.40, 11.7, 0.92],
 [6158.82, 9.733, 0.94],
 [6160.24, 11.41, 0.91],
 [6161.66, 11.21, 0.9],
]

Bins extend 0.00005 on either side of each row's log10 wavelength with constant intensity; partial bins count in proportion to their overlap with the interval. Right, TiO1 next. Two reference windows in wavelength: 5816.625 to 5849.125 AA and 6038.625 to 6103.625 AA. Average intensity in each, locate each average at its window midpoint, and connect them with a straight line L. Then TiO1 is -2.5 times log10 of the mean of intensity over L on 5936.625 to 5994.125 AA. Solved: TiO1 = 0.03 mag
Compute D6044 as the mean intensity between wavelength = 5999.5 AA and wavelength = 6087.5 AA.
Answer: 12.2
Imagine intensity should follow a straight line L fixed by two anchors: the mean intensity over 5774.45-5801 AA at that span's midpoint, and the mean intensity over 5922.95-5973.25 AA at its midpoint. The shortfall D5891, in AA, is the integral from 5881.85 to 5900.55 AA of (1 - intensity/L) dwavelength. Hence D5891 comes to 3.3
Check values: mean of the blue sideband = 12.2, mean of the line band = 9.89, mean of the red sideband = 11.8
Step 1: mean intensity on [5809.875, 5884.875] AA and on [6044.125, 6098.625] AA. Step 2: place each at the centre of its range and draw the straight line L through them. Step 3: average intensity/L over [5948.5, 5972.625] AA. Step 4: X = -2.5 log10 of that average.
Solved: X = 0.054 mag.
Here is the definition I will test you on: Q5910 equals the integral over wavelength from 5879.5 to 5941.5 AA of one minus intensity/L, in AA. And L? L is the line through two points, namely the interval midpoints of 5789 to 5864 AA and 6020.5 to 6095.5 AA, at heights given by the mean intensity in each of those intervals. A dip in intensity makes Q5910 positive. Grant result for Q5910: 4.95 AA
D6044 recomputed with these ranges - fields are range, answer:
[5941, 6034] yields 12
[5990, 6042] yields 12.2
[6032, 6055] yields 12.2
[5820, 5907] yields 11.9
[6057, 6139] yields 12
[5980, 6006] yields 12.4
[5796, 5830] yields 12.5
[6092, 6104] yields 12.3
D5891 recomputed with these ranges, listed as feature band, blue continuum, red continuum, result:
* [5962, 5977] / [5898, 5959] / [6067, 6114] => 0.7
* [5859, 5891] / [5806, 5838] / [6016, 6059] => 2.2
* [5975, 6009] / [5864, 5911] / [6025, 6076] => -1.3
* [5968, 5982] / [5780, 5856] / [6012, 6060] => 0.8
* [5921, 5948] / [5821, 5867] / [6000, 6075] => 0.5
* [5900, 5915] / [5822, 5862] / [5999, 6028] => 0.6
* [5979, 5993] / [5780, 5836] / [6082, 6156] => -0.5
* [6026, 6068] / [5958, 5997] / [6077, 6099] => -0.8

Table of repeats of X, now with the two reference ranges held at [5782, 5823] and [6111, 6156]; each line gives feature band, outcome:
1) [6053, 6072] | 0.01 mag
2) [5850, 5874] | 0.05 mag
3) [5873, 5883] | -0.07 mag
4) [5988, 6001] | 0.01 mag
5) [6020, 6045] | -0.01 mag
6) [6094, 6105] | -0.03 mag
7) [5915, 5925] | 0.05 mag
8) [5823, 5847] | -0.02 mag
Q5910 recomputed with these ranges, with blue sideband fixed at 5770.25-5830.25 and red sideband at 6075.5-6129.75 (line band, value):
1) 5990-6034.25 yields -0.2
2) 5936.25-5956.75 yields 0.2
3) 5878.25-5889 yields 1.8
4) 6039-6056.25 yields -0.1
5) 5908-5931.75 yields 1.0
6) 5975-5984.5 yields 0.2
